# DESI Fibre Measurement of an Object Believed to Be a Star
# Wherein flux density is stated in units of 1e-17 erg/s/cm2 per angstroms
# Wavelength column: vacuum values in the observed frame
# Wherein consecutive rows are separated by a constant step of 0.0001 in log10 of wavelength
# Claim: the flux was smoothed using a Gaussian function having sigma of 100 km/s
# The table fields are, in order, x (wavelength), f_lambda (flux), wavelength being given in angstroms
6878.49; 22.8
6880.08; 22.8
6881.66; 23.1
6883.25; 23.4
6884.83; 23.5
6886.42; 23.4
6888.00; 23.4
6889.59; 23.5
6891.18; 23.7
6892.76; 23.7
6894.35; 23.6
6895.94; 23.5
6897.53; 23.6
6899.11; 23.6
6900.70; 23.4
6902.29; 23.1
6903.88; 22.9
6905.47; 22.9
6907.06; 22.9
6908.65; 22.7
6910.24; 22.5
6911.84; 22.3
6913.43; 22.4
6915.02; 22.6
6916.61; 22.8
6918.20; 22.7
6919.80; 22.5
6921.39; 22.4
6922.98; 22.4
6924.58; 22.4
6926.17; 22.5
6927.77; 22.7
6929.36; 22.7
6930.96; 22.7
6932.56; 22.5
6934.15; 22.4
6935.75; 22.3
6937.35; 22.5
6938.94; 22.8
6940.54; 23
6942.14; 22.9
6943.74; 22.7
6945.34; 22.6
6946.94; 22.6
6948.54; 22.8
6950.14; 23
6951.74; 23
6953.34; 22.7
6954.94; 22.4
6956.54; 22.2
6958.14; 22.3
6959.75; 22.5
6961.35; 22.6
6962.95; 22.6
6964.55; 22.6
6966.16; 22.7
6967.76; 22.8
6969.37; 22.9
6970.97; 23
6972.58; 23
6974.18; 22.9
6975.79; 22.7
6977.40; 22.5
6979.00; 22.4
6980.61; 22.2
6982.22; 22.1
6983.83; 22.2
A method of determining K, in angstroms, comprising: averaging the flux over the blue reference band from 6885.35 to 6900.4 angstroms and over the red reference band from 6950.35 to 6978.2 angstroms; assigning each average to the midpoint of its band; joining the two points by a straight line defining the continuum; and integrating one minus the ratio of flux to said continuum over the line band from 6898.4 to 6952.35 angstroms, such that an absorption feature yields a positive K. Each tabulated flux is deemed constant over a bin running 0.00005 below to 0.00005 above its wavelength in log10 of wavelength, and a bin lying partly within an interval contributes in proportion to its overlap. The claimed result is 1.0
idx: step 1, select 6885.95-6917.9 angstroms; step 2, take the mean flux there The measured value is 23.1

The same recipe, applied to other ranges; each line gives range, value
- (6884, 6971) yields 22.8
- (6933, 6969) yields 22.6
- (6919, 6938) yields 22.5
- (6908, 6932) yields 22.5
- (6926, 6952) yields 22.7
